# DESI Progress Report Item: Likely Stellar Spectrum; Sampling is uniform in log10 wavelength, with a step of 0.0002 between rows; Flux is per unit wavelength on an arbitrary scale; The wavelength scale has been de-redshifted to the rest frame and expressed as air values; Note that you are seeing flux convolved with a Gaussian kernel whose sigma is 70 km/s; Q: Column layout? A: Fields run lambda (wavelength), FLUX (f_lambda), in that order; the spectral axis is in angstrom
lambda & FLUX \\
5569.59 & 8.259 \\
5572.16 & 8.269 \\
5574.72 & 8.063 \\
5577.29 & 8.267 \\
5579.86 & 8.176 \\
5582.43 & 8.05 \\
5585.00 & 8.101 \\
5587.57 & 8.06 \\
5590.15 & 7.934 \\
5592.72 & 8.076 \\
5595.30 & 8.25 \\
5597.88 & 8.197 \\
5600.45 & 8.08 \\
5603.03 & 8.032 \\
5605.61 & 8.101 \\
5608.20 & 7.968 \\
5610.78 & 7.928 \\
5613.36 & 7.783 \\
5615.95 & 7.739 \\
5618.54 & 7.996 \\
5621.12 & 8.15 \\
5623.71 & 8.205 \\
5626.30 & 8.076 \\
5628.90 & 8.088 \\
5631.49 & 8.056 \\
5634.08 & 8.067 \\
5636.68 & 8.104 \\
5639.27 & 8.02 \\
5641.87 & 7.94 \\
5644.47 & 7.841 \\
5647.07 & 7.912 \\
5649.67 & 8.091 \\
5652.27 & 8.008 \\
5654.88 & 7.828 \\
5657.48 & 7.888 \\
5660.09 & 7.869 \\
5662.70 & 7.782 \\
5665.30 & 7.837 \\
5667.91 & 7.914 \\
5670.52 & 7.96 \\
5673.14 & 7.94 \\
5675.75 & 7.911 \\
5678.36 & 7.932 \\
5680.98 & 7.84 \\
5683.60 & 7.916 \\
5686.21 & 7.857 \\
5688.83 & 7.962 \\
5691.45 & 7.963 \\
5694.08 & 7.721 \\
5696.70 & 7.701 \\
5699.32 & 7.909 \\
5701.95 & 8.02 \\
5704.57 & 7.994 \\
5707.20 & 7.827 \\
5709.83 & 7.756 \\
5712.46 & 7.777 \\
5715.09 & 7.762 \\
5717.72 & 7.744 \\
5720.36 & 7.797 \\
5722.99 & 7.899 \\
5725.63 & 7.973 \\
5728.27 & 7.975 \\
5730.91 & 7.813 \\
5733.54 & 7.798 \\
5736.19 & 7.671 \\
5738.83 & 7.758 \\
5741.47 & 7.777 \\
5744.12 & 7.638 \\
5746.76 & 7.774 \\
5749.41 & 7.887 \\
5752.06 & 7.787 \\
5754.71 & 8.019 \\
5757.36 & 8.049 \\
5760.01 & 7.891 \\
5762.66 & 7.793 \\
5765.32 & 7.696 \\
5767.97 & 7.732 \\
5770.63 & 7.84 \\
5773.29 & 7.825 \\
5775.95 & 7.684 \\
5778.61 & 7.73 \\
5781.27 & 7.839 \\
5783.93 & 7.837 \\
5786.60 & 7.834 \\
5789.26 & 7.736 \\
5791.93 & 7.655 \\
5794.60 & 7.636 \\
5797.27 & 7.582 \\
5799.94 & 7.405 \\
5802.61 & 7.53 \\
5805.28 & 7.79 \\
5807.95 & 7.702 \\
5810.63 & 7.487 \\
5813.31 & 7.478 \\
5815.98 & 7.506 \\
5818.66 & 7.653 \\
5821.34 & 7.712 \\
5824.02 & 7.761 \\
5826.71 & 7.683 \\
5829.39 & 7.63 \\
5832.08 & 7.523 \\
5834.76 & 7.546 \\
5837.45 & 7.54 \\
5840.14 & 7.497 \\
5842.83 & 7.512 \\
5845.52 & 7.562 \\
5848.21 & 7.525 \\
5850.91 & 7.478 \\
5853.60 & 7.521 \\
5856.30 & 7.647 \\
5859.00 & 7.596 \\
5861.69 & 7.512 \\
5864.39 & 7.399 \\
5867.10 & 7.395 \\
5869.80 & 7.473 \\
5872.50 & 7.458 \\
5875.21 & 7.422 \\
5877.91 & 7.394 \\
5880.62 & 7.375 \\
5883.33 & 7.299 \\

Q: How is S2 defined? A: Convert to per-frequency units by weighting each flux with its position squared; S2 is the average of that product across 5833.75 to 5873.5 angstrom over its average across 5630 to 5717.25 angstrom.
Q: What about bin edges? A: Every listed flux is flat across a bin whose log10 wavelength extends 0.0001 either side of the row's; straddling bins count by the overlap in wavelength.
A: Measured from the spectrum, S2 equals 1.0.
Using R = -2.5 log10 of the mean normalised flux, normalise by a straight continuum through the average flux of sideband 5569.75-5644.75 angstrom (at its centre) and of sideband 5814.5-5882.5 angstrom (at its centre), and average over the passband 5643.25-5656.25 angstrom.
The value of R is 0.00 mag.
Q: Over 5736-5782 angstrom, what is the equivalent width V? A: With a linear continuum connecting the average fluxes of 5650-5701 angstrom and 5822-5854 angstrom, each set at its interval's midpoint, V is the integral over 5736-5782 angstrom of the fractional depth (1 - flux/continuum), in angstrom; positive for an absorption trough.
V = -0.5 angstrom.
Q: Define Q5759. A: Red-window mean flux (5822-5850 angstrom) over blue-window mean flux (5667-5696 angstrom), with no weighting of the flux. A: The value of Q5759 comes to 1.0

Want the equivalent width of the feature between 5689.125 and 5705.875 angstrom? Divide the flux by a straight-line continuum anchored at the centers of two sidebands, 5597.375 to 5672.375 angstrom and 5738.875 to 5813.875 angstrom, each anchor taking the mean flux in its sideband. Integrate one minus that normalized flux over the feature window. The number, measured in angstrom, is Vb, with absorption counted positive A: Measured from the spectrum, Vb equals 0.0 angstrom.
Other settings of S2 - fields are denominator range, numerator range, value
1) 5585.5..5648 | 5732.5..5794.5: 1.02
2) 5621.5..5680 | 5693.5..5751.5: 1.01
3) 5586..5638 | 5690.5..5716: 1.01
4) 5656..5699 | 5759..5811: 1.02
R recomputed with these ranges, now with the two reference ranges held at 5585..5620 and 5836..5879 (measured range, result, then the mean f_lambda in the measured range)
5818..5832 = -0.02 mag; 7.67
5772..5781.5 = -0.01 mag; 7.76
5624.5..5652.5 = -0.01 mag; 8.02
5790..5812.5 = 0.00 mag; 7.6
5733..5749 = 0.00 mag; 7.74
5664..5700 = 0.00 mag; 7.88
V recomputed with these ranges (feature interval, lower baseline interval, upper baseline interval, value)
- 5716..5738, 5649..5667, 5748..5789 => 0.1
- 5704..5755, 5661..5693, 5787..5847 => -0.2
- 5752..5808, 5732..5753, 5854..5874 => -0.5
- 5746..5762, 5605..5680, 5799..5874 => -0.4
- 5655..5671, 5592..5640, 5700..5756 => 0.2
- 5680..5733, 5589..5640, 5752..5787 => 0.4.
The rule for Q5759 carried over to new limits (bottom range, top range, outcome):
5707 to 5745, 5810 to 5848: 0.97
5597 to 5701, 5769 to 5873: 0.96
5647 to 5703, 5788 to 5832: 0.96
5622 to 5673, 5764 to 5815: 0.96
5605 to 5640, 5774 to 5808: 0.96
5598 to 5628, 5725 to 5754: 0.97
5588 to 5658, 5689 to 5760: 0.98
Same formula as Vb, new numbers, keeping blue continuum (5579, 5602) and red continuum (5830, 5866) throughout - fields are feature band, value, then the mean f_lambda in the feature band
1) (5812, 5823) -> 0.00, 7.6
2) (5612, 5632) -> 0.05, 8.01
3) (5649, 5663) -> 0.08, 7.91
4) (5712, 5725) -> 0.02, 7.81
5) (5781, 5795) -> -0.18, 7.76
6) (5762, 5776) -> -0.12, 7.76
